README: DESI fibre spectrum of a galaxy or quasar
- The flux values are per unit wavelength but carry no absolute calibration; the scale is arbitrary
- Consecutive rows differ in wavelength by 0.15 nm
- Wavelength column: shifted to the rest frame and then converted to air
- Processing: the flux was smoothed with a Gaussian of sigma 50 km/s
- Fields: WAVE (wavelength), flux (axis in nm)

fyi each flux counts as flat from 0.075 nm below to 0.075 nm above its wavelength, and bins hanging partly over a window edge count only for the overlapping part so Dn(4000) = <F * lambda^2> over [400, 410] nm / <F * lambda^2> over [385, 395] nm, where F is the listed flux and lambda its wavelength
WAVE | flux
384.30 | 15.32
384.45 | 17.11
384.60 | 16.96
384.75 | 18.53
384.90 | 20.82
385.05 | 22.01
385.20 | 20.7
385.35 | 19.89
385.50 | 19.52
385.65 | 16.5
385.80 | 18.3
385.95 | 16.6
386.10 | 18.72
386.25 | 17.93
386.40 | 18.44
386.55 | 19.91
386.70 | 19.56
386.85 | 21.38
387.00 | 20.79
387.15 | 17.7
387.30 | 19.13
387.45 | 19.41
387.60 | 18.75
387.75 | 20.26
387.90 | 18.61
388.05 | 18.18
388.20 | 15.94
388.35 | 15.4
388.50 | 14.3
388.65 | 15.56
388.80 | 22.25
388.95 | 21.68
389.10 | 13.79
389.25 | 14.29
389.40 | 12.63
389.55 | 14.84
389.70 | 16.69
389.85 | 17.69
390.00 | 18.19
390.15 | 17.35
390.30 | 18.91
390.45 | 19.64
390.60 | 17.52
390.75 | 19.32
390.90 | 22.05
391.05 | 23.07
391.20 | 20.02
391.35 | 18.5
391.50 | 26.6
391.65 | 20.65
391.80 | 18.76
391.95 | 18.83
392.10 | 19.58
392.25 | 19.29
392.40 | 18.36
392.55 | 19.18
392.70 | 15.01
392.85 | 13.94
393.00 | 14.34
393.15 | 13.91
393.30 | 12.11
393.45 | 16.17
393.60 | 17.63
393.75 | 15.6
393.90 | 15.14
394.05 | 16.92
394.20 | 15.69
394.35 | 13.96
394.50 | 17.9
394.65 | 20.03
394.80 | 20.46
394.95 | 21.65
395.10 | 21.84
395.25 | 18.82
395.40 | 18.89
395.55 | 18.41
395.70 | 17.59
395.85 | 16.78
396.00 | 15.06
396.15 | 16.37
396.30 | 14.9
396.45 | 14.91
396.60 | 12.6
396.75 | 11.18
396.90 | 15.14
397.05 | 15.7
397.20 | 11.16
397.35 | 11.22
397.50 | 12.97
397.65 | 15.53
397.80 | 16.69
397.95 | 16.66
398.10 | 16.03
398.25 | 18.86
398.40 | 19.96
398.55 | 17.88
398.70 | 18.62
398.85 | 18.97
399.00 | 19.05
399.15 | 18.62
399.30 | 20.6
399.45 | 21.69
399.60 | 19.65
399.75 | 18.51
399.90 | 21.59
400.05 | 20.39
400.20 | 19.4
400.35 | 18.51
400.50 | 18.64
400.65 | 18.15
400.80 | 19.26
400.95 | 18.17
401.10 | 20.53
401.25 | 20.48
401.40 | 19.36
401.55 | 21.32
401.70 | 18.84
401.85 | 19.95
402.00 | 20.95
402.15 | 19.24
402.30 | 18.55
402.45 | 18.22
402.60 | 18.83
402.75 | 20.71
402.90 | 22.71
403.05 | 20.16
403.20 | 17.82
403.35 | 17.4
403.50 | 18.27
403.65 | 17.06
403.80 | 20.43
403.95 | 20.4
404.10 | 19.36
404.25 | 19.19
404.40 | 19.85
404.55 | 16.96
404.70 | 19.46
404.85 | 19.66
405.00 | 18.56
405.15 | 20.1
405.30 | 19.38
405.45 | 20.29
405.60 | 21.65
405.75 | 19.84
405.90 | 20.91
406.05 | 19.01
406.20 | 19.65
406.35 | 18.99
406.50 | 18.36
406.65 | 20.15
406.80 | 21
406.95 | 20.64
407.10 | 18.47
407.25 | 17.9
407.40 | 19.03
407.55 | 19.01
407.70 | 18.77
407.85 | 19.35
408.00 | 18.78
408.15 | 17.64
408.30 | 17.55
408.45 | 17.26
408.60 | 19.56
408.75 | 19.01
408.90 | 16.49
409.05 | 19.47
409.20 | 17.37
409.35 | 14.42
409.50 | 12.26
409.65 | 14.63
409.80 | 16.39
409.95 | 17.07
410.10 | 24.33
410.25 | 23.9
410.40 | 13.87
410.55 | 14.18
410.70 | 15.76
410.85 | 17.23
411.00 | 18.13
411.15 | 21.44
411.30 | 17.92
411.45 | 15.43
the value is 1.13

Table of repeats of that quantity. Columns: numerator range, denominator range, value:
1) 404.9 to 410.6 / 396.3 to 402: 1.09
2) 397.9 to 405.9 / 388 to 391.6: 1.14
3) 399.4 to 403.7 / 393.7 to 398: 1.24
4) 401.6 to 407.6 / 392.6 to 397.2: 1.26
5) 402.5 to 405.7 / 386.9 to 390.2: 1.20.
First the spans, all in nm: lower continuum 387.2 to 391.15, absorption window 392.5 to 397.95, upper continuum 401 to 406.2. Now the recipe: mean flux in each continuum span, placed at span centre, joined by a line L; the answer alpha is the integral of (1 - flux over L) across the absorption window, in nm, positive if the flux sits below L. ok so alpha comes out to 0.77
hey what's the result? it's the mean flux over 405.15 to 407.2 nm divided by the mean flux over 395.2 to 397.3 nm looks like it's 1.29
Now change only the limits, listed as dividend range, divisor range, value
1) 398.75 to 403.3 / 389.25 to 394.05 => 1.11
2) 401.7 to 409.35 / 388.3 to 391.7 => 1.05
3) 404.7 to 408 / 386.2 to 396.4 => 1.09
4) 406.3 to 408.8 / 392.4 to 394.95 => 1.16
